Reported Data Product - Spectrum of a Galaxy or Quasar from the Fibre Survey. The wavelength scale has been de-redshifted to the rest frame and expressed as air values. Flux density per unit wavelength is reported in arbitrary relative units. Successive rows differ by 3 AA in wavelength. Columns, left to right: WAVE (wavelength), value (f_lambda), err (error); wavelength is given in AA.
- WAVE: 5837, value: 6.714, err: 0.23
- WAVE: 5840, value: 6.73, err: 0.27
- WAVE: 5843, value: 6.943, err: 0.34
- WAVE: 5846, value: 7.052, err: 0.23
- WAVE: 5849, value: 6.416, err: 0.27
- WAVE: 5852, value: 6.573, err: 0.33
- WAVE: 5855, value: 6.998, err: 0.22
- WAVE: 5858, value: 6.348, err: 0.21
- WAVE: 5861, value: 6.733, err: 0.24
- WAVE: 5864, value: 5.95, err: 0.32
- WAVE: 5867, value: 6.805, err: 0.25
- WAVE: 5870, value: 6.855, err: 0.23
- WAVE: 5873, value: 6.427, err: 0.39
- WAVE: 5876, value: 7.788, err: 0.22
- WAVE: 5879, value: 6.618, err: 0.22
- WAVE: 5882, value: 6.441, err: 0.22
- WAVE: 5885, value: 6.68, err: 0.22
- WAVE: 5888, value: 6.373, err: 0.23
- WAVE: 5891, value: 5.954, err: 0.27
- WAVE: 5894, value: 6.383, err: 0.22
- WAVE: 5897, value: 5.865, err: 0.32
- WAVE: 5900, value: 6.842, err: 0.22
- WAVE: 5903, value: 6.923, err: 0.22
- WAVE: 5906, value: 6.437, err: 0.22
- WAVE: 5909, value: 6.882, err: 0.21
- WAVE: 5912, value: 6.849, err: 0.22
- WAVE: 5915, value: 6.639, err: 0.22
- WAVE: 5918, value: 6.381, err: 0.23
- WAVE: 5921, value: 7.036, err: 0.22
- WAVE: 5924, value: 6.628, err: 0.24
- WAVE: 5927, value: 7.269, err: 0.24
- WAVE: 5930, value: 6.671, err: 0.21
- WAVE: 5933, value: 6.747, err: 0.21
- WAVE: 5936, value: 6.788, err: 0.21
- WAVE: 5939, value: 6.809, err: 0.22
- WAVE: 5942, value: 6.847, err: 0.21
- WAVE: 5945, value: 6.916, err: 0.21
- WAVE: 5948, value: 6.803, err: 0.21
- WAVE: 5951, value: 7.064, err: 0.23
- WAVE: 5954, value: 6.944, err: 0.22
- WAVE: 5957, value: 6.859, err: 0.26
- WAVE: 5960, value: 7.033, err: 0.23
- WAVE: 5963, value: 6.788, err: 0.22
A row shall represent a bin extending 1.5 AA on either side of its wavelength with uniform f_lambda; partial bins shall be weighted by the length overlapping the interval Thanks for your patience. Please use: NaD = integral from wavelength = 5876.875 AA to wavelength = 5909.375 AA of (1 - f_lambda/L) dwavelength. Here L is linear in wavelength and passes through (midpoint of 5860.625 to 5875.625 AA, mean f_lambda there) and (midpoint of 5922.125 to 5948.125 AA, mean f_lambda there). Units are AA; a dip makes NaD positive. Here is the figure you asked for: 1.0 AA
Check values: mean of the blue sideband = 6.63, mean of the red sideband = 6.84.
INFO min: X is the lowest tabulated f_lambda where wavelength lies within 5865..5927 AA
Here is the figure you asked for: 5.865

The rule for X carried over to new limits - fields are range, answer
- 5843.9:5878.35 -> 5.95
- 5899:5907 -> 6.437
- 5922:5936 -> 6.628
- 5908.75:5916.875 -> 6.639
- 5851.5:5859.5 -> 6.348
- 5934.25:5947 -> 6.788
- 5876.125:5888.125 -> 6.373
